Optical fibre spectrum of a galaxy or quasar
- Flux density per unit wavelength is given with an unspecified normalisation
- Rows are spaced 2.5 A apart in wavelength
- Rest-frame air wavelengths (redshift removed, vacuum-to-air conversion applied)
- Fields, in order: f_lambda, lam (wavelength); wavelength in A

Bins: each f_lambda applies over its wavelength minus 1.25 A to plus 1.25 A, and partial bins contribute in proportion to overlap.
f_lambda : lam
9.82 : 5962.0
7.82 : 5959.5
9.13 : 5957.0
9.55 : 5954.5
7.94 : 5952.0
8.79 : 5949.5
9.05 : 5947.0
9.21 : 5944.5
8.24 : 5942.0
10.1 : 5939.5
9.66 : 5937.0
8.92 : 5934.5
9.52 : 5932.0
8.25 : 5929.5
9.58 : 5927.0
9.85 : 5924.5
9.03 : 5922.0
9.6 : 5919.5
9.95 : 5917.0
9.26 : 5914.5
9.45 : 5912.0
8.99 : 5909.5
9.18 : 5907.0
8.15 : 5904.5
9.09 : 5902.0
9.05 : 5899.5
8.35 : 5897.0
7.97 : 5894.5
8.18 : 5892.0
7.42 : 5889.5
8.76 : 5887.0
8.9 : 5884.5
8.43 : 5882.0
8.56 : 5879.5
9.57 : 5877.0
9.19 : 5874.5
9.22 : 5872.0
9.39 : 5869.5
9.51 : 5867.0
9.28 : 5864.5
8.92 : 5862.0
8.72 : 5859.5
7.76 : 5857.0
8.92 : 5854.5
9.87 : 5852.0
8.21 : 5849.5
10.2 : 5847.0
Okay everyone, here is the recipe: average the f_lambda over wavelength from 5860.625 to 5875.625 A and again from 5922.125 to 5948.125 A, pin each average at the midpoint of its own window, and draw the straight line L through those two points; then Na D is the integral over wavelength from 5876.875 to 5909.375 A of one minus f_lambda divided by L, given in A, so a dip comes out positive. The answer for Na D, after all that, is 2.4 A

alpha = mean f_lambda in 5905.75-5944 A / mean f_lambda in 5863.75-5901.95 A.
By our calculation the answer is 1.06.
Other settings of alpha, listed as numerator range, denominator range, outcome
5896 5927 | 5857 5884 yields 1.02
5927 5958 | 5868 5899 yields 1.04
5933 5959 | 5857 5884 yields 1.00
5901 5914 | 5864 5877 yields 0.96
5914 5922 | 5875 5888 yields 1.08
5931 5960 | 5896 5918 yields 1.00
